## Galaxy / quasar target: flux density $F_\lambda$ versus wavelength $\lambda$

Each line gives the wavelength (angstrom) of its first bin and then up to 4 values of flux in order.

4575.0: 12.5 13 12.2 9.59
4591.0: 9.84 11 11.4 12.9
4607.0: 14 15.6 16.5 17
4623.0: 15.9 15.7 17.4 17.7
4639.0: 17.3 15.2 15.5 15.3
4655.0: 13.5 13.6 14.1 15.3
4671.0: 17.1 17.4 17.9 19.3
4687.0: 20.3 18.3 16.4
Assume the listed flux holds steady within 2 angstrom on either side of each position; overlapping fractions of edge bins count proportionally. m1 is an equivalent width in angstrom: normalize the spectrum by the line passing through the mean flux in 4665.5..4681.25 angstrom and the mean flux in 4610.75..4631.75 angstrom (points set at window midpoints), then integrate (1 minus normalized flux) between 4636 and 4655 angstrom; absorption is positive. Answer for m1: 1.1 angstrom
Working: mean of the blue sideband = 16.4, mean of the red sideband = 17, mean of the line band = 15.7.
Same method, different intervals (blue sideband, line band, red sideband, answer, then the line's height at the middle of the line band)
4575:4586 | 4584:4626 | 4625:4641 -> 3.53 angstrom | 14.5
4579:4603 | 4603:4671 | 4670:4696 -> -4.94 angstrom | 14.7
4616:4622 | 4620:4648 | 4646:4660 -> -1.28 angstrom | 15.7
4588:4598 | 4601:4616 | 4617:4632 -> -1.34 angstrom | 13.4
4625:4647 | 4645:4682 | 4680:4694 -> 4.69 angstrom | 17.9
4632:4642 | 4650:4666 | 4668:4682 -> 2.98 angstrom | 17.4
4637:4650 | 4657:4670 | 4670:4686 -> 2.02 angstrom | 17.2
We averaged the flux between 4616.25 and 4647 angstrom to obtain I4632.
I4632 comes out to 16.5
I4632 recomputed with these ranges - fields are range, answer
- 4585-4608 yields 11.3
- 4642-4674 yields 15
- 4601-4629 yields 15.4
